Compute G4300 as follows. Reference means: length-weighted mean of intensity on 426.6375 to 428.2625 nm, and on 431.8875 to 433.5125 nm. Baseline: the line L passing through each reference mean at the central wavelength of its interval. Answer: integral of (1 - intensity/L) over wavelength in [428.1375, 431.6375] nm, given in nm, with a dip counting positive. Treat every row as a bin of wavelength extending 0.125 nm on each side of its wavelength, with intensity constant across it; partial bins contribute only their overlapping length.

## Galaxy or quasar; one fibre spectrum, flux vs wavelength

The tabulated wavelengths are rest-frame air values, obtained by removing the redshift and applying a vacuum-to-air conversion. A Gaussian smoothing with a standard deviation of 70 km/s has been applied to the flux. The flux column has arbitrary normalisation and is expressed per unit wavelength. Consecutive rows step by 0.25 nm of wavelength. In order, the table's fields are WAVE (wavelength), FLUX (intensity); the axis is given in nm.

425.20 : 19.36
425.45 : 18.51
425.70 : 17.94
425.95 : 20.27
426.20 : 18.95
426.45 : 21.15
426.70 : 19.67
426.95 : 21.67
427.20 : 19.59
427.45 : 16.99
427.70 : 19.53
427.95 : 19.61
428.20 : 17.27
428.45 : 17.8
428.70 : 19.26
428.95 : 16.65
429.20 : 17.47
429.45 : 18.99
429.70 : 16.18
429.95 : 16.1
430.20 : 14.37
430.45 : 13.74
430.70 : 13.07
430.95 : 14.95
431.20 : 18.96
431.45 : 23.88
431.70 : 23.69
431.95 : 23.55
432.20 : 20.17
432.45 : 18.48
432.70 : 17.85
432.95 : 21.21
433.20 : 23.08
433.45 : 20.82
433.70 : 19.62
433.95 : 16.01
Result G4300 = 0.48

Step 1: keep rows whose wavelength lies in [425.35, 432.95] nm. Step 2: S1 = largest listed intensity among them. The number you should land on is 23.88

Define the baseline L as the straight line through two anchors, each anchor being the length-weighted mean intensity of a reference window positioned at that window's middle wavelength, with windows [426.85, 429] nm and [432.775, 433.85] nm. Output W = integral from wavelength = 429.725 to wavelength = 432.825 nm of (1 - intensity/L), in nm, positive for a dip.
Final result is 0.30 nm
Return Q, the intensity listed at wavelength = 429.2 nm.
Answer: 17.47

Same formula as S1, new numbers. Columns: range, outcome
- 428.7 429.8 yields 19.26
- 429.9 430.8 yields 16.1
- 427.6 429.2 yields 19.61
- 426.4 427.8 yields 21.67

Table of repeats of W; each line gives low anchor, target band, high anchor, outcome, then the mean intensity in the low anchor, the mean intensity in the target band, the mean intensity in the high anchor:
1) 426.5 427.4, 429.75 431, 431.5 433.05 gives 0.371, 20.1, 14.5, 21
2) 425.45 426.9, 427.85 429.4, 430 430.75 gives -0.160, 19.6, 18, 14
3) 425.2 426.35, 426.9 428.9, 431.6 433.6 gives 0.088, 19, 18.8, 21.1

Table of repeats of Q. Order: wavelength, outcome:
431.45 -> 23.88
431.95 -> 23.55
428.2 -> 17.27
